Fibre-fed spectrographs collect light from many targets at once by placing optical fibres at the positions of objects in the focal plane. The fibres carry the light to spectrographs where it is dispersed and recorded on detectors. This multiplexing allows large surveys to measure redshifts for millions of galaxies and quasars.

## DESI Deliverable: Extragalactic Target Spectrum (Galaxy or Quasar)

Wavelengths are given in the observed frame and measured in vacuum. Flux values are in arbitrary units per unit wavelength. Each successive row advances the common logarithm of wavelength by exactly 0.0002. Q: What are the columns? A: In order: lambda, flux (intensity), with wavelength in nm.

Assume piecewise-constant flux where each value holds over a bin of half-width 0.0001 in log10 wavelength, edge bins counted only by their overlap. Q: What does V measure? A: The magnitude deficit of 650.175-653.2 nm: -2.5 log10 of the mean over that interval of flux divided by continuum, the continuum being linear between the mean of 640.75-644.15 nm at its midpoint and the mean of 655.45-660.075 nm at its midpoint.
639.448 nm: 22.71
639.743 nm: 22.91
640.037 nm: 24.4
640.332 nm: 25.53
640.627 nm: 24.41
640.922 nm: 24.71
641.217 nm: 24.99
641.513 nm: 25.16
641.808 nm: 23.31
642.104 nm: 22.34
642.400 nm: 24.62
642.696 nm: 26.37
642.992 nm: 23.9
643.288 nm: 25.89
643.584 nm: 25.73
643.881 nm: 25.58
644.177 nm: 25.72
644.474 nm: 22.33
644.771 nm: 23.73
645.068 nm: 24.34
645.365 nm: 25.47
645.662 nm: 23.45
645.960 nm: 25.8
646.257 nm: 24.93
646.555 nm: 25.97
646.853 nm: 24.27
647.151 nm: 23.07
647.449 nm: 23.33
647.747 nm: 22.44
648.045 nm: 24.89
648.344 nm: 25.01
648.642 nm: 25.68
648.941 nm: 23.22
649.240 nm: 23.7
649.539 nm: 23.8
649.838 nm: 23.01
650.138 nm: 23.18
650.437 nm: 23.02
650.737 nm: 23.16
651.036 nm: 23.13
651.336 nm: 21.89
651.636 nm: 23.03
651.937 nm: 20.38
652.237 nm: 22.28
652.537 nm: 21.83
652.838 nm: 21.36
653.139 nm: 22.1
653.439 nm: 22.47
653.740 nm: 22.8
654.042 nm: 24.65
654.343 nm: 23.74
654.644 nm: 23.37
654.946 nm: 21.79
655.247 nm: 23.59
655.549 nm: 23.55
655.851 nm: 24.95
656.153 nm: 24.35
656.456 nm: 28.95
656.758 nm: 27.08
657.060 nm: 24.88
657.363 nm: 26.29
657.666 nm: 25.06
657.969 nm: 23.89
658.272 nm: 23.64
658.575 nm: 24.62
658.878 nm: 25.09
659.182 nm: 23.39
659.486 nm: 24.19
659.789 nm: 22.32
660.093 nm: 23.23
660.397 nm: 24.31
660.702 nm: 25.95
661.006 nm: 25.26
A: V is 0.117 mag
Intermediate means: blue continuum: 24.8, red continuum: 24.8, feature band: 22.3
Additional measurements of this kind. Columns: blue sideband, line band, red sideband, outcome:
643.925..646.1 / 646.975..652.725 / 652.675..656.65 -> 0.04 mag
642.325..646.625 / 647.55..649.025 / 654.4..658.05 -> 0.03 mag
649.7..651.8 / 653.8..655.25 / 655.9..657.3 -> 0.07 mag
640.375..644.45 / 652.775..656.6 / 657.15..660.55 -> 0.03 mag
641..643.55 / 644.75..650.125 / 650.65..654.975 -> -0.03 mag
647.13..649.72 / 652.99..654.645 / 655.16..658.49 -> 0.07 mag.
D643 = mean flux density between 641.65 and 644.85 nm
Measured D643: 24.5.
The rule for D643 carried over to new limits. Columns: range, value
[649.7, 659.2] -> 23.6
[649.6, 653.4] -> 22.4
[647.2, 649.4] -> 24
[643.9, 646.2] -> 24.5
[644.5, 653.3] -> 23.5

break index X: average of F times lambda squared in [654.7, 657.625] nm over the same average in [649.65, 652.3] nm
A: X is 1.12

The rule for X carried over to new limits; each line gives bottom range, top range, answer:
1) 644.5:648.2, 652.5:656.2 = 0.98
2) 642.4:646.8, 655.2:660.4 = 1.03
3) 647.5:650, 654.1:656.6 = 1.04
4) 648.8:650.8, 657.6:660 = 1.06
